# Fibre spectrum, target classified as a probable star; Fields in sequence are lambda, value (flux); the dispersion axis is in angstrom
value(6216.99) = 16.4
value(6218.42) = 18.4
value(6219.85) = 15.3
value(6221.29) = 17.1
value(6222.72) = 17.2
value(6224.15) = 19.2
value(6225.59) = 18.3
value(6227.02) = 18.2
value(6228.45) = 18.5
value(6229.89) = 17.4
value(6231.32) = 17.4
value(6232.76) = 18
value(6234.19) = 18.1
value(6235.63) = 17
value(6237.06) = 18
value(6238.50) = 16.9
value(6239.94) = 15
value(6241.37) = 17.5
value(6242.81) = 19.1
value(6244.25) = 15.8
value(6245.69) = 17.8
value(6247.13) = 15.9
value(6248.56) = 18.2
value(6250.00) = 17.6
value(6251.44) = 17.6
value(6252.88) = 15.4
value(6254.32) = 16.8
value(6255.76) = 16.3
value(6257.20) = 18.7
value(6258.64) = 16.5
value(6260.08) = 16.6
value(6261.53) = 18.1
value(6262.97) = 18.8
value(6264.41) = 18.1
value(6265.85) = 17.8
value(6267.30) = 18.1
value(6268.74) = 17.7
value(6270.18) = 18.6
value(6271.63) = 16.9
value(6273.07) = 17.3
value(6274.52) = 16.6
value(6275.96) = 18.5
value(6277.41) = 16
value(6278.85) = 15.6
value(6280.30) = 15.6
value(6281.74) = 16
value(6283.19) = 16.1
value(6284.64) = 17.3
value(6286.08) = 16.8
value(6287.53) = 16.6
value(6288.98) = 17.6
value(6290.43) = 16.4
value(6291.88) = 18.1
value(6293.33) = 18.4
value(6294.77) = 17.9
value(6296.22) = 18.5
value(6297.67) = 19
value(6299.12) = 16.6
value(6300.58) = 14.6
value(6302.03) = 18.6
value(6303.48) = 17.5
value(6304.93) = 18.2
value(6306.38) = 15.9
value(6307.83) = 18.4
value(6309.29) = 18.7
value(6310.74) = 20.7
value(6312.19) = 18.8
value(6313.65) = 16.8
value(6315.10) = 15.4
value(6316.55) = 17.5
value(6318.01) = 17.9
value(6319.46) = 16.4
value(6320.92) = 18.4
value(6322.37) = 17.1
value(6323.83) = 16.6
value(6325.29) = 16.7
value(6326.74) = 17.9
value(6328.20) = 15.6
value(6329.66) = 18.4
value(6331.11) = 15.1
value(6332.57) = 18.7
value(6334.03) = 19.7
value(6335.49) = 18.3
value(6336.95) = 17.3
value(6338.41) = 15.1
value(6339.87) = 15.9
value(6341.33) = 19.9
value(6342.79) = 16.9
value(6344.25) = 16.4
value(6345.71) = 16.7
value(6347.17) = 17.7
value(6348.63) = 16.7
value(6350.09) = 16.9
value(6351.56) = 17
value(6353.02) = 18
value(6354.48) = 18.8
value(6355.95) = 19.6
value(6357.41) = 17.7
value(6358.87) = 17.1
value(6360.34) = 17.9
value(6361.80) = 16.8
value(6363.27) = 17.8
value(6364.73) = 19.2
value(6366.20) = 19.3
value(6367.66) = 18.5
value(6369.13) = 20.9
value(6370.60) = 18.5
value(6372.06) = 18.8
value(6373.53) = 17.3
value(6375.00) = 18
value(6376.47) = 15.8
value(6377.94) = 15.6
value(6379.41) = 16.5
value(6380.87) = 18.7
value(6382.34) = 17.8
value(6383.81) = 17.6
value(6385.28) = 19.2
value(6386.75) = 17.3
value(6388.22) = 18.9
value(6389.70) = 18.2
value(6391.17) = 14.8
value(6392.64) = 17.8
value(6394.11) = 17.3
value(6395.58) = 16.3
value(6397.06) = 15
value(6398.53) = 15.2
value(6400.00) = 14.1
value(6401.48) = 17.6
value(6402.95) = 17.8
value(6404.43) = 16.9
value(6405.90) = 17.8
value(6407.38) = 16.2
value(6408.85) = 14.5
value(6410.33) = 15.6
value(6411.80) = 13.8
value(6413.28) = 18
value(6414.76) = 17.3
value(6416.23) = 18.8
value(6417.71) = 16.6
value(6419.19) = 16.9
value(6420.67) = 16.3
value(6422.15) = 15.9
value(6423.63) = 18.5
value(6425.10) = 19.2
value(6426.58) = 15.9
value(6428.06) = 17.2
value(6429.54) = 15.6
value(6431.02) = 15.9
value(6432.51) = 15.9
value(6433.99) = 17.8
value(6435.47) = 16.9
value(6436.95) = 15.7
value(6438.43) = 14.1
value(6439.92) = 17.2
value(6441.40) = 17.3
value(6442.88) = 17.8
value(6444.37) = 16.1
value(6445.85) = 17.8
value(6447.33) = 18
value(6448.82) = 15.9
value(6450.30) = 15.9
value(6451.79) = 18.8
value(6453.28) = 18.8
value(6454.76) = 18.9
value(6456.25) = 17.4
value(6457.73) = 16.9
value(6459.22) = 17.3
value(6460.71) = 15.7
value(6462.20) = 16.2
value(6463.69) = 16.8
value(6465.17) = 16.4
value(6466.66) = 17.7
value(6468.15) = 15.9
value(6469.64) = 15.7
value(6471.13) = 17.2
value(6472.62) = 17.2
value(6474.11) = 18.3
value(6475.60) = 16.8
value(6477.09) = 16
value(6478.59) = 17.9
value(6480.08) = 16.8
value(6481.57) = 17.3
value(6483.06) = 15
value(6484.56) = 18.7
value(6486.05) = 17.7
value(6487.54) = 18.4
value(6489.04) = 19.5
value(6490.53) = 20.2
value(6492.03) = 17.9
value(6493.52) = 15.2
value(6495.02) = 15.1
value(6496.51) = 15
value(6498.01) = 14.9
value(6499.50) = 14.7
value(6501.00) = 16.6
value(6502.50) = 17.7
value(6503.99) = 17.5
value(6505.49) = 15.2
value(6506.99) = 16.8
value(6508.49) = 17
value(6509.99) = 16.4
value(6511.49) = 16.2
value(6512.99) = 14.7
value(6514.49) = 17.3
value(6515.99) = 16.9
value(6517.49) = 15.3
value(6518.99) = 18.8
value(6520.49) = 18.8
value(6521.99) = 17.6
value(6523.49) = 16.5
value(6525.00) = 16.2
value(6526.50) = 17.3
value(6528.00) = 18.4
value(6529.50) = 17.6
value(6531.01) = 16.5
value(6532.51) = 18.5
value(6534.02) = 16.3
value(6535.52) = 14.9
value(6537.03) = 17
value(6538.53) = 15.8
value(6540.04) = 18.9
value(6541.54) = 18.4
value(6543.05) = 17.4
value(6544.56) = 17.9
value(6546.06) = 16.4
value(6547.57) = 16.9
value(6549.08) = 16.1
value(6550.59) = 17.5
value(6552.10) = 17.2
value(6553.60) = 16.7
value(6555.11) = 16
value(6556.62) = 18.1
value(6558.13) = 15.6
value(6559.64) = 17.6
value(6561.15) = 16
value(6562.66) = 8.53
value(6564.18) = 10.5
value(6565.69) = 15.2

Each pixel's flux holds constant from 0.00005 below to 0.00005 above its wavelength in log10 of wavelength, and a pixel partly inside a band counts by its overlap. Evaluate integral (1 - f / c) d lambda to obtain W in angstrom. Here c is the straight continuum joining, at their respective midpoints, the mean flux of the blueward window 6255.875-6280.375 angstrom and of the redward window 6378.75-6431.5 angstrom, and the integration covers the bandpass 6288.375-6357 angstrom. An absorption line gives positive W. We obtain -1.3 angstrom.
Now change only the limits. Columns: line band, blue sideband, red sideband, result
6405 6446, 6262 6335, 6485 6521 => 0.97 angstrom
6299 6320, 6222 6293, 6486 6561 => -0.33 angstrom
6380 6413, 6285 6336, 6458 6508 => 0.81 angstrom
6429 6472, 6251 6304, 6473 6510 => 0.39 angstrom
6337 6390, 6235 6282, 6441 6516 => -2.13 angstrom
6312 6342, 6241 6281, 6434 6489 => -0.14 angstrom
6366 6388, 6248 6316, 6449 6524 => -1.03 angstrom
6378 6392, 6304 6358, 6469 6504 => -0.20 angstrom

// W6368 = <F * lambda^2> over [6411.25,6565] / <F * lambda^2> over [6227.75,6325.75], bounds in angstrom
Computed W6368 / 1.03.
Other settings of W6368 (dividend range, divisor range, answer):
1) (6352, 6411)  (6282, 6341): 1.02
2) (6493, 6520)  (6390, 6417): 1.02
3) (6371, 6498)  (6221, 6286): 1.04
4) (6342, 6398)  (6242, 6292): 1.06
